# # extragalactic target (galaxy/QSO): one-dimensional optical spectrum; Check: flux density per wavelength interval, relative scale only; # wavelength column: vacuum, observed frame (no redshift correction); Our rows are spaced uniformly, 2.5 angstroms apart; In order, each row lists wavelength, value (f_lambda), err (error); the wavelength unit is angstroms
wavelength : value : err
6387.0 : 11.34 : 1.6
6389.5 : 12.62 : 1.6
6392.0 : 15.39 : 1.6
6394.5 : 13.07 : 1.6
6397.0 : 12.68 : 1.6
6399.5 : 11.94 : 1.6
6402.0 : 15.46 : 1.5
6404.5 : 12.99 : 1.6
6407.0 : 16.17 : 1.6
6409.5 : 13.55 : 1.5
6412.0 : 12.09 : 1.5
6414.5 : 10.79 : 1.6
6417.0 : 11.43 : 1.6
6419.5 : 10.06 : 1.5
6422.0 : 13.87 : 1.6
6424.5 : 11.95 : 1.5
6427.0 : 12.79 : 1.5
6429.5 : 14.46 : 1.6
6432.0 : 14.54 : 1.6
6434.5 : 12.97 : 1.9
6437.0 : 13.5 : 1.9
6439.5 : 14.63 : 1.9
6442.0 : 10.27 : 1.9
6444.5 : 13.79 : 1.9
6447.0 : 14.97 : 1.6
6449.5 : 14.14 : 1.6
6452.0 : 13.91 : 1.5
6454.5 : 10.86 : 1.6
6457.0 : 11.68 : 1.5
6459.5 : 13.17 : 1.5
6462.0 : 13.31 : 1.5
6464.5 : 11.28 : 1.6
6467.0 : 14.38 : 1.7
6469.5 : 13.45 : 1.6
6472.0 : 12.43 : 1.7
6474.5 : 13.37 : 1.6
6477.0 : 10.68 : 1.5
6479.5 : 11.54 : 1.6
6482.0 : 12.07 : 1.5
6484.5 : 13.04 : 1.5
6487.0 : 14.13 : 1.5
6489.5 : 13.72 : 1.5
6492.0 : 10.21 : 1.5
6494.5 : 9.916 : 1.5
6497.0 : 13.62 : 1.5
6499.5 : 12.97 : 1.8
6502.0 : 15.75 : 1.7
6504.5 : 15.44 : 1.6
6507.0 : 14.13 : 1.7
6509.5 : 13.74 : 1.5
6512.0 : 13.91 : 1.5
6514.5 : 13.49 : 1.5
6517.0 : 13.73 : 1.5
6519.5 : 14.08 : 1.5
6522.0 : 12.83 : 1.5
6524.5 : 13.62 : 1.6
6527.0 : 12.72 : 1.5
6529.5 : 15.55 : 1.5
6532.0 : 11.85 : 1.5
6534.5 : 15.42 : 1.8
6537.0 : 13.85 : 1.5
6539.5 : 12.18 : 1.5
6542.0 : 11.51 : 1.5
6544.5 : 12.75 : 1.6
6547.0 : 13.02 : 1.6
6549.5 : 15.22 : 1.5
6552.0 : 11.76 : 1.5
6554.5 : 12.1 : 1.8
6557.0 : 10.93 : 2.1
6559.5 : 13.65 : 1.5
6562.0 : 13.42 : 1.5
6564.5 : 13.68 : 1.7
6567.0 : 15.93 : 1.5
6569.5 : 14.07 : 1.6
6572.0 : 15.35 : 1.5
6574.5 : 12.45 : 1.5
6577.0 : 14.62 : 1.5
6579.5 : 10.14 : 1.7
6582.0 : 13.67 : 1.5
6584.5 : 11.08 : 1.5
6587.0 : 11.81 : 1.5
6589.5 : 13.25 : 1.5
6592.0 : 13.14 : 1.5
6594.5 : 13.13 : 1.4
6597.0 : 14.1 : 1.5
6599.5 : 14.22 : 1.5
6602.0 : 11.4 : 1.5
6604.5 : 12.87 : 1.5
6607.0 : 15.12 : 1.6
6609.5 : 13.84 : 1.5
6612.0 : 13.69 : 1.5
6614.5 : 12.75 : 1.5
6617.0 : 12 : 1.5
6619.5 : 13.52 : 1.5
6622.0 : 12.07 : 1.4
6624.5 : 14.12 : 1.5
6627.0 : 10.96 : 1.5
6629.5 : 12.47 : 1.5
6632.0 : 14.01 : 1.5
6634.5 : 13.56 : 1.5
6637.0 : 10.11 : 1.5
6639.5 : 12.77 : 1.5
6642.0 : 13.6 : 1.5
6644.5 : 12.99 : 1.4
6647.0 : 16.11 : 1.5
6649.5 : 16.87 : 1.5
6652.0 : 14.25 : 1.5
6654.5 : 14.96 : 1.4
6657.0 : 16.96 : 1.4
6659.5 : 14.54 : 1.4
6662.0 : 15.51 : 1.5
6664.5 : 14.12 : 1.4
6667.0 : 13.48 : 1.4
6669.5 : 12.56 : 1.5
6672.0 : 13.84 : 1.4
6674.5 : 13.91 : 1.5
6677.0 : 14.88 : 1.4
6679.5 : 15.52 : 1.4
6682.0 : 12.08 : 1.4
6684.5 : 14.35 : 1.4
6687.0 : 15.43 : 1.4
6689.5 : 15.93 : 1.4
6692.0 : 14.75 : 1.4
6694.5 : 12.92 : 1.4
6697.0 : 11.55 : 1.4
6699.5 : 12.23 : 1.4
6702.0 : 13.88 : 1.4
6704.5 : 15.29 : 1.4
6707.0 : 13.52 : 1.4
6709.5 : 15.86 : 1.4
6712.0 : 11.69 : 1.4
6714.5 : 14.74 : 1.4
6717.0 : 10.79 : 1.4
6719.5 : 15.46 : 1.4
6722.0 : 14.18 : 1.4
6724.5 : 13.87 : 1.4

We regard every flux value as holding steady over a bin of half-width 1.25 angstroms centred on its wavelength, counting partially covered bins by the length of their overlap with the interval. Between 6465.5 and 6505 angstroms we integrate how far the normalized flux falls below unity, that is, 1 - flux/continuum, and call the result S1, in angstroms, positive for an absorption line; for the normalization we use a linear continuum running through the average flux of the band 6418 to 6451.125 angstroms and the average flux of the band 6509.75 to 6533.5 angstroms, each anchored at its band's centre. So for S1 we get 1.64 angstroms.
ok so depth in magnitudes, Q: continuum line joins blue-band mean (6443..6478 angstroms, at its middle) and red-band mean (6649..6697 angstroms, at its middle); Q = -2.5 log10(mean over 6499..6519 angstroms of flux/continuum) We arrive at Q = -0.07 mag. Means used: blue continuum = 13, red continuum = 14.5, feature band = 14.2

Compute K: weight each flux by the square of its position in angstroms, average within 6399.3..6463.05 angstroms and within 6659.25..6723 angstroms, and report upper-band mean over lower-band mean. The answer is 1.2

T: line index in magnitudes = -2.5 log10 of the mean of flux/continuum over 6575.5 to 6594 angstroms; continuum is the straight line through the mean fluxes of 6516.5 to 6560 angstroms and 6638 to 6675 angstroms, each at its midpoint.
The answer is 0.09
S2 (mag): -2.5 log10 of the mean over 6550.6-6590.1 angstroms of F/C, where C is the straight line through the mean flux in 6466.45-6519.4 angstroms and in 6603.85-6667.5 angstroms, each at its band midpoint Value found 0.04 mag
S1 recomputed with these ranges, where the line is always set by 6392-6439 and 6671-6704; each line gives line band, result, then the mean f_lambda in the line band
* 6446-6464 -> 0.3 angstroms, 13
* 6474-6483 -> 1.0 angstroms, 11.8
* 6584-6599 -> 0.8 angstroms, 12.9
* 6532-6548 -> 0.6 angstroms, 13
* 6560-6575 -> -0.7 angstroms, 14.2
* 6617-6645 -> 2.2 angstroms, 12.7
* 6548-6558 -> 0.7 angstroms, 12.6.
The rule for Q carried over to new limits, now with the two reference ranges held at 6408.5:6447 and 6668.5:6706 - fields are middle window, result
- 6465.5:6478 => 0.01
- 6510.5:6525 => -0.03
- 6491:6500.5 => 0.12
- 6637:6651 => -0.02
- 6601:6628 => 0.05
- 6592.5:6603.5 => 0.03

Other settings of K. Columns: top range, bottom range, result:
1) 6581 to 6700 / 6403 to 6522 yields 1.10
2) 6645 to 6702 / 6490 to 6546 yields 1.13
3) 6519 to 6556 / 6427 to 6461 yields 1.02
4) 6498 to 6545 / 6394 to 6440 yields 1.08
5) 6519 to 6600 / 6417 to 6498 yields 1.07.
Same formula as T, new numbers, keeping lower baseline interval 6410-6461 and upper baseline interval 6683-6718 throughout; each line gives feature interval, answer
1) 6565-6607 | 0.008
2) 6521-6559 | 0.013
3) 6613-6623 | 0.071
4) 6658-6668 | -0.066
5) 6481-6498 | 0.054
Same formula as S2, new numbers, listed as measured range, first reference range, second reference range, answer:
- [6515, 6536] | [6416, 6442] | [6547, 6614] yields -0.05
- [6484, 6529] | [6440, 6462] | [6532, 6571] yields -0.03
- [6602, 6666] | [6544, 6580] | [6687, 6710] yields 0.00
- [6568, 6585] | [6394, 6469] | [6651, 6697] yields 0.05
